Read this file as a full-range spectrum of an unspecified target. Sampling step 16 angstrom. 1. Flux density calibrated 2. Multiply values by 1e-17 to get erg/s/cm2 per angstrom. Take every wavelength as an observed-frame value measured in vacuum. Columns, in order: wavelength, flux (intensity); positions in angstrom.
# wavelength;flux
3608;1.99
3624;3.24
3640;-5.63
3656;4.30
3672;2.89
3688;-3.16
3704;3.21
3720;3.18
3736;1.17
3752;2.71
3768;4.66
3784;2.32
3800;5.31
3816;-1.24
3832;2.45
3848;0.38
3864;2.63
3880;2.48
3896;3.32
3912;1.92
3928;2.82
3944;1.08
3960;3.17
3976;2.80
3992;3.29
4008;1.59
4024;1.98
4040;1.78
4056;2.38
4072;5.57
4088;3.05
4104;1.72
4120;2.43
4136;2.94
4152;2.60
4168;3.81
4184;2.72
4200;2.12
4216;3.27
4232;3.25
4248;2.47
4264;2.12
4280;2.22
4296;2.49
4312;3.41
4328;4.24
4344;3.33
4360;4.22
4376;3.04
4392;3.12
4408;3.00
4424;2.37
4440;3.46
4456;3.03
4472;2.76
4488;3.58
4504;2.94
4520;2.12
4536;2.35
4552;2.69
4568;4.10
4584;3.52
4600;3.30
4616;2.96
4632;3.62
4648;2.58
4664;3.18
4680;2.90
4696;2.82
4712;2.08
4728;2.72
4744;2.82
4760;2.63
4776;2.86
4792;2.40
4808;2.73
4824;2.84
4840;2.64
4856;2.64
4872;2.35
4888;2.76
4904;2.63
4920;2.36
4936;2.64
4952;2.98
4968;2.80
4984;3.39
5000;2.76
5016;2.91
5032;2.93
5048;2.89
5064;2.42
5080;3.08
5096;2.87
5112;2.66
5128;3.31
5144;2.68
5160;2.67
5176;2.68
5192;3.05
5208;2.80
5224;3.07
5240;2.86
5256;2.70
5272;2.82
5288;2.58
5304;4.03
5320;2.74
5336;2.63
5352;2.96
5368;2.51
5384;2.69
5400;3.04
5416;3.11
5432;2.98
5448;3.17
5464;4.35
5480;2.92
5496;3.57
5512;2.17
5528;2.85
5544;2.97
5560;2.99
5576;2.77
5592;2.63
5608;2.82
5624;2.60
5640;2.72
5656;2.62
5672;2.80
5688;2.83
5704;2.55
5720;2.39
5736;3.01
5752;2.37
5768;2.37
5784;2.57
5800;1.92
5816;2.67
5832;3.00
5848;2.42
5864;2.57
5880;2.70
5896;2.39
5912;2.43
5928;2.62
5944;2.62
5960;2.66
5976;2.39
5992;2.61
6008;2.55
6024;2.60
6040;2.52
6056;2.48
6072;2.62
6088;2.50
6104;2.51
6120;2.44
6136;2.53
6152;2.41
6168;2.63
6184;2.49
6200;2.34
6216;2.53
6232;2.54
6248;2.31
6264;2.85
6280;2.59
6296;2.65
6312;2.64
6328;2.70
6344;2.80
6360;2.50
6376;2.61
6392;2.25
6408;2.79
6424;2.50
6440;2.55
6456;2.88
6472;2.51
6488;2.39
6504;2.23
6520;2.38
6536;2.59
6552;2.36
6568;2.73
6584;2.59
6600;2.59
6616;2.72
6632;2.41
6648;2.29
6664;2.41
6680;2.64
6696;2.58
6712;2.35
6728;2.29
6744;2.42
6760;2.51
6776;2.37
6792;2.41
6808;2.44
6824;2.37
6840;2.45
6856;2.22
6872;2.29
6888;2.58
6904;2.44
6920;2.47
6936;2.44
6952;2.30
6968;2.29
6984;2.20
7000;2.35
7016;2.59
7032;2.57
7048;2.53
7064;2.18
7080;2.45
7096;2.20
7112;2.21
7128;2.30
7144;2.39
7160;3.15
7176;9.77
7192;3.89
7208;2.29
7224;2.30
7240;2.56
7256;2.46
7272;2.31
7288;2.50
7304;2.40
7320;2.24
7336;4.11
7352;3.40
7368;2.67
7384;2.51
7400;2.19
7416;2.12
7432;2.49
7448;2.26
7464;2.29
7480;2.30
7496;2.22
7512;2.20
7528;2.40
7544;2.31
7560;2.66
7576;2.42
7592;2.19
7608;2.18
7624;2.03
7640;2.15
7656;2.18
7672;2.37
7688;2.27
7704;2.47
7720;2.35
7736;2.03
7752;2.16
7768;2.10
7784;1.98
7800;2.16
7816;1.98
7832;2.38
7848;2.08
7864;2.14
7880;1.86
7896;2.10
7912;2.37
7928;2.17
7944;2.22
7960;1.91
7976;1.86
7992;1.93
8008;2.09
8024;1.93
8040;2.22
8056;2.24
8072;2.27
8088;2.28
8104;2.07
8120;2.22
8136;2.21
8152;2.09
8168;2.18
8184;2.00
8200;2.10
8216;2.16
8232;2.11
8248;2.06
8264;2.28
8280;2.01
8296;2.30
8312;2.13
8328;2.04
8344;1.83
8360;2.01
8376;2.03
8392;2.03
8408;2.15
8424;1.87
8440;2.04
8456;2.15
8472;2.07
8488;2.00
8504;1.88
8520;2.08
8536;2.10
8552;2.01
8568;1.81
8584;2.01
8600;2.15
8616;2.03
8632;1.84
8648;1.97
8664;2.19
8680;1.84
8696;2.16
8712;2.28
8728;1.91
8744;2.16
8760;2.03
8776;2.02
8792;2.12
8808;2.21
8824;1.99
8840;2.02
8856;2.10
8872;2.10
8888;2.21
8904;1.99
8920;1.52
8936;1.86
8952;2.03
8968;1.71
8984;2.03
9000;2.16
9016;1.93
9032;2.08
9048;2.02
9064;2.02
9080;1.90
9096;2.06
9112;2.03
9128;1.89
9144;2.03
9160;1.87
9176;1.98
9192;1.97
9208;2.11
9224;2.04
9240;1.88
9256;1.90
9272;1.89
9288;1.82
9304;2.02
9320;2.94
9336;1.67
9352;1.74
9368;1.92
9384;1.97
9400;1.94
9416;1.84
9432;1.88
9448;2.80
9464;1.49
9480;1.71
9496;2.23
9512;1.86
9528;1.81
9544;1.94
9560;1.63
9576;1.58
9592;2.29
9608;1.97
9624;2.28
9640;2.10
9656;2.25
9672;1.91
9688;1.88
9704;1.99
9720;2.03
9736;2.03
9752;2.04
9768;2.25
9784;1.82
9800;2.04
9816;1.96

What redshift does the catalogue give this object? 0.092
